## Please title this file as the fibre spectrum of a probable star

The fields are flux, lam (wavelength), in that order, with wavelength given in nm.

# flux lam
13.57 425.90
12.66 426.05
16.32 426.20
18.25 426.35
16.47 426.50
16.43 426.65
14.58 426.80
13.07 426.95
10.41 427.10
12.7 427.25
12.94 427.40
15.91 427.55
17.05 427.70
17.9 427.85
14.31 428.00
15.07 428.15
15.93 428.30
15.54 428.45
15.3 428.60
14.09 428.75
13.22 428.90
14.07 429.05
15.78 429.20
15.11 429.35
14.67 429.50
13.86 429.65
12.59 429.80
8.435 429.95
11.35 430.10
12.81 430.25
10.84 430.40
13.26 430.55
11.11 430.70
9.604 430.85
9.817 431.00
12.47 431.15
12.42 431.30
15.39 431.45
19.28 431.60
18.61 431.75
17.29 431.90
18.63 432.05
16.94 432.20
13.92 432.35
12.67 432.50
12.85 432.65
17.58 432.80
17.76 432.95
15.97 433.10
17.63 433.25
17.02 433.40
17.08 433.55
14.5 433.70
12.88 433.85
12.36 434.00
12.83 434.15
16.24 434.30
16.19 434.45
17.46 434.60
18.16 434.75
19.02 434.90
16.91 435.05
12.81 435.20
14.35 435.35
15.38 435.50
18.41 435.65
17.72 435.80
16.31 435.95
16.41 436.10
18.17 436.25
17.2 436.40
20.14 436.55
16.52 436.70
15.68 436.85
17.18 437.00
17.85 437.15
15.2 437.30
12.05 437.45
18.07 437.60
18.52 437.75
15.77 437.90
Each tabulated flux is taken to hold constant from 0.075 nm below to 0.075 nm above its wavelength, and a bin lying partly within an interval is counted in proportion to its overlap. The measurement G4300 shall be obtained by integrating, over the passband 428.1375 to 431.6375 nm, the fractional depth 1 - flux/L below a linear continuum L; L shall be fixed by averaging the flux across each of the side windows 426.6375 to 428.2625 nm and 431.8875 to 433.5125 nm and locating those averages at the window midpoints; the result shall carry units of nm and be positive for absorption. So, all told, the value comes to 0.45 nm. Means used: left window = 14.5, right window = 16.2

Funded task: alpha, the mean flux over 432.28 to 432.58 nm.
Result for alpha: 13.3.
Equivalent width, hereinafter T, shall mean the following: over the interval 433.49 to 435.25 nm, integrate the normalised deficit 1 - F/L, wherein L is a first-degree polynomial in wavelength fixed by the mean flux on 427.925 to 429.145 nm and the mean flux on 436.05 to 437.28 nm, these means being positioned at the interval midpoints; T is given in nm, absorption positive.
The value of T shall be 0.11 nm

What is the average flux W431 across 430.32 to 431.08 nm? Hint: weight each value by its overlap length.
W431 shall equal 10.9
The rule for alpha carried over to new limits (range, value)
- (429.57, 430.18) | 11.6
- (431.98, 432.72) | 15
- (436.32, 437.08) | 17.4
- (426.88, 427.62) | 13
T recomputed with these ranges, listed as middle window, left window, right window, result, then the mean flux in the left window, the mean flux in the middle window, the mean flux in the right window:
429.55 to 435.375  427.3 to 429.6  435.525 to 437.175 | 0.58 nm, 15.1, 14.6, 17.3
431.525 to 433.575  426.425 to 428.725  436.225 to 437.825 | -0.09 nm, 14.9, 16.6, 16.9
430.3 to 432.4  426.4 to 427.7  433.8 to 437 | 0.15 nm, 14.3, 14.2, 16.3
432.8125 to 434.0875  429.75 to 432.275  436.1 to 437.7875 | -0.07 nm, 13.6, 15.7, 16.9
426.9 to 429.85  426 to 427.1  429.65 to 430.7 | -0.26 nm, 15.1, 14.5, 11.7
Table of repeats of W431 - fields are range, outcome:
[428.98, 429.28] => 14.9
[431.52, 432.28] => 18.1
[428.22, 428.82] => 15.2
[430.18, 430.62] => 12.3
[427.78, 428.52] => 15.7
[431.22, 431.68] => 15.7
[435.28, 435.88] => 16.5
